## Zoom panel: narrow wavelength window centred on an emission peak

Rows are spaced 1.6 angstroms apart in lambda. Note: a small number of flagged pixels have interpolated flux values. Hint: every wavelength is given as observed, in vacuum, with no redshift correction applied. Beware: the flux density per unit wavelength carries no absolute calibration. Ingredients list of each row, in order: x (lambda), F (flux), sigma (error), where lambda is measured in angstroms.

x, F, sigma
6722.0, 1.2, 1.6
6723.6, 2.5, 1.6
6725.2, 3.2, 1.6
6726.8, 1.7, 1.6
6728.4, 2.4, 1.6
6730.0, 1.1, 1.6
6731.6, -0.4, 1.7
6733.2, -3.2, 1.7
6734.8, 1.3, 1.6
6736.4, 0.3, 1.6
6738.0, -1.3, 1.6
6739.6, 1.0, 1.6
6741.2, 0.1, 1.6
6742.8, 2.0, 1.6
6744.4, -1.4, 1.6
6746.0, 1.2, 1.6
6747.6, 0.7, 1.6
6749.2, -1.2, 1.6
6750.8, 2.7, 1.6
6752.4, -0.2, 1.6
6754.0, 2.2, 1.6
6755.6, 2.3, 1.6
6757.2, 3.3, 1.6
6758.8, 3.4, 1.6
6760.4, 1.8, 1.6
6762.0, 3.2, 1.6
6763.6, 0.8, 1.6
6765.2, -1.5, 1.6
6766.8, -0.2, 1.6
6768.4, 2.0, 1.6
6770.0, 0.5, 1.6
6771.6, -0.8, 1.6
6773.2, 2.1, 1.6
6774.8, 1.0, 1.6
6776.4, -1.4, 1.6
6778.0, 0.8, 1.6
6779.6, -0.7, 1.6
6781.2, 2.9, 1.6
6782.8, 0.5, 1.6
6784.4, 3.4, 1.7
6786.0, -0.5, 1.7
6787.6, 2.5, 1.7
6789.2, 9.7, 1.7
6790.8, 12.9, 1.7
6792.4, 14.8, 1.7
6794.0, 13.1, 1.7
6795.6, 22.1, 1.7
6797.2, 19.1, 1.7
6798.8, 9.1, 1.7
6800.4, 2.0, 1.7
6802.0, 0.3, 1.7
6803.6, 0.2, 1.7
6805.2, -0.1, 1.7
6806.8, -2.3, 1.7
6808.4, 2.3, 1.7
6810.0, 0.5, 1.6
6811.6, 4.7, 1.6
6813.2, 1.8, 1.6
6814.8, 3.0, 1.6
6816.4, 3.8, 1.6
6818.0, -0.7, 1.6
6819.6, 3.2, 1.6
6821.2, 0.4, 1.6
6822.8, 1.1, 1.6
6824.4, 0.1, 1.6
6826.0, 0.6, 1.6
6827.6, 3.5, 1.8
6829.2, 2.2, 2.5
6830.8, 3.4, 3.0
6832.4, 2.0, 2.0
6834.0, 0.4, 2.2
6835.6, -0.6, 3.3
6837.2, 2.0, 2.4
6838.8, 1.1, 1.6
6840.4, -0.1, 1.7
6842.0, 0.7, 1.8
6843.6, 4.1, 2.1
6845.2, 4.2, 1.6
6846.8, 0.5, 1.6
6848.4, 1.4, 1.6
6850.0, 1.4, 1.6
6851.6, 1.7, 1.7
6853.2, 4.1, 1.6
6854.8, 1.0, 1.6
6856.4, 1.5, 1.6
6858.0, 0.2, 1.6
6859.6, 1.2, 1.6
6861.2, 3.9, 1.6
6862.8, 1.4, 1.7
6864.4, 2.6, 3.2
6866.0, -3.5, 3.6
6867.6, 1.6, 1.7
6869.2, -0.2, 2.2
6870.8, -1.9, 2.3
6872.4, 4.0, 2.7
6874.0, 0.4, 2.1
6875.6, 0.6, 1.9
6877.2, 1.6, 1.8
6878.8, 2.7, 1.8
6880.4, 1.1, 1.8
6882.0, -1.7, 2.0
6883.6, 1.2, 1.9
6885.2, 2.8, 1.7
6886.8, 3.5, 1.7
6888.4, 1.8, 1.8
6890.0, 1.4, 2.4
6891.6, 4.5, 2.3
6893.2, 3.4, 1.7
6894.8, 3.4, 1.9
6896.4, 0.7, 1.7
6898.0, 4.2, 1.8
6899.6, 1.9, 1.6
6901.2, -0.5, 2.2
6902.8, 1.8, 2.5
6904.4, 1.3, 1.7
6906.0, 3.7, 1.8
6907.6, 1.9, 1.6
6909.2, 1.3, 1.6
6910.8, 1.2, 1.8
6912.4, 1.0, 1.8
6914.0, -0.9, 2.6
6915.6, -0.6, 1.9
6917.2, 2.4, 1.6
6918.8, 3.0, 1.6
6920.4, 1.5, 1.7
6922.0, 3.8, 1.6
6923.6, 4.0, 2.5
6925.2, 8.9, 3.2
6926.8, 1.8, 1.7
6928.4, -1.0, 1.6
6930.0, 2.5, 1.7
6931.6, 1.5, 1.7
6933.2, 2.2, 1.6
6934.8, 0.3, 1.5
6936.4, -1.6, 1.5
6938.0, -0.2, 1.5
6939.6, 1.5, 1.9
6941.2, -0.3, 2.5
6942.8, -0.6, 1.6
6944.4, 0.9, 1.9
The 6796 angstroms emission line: [O II] 3727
